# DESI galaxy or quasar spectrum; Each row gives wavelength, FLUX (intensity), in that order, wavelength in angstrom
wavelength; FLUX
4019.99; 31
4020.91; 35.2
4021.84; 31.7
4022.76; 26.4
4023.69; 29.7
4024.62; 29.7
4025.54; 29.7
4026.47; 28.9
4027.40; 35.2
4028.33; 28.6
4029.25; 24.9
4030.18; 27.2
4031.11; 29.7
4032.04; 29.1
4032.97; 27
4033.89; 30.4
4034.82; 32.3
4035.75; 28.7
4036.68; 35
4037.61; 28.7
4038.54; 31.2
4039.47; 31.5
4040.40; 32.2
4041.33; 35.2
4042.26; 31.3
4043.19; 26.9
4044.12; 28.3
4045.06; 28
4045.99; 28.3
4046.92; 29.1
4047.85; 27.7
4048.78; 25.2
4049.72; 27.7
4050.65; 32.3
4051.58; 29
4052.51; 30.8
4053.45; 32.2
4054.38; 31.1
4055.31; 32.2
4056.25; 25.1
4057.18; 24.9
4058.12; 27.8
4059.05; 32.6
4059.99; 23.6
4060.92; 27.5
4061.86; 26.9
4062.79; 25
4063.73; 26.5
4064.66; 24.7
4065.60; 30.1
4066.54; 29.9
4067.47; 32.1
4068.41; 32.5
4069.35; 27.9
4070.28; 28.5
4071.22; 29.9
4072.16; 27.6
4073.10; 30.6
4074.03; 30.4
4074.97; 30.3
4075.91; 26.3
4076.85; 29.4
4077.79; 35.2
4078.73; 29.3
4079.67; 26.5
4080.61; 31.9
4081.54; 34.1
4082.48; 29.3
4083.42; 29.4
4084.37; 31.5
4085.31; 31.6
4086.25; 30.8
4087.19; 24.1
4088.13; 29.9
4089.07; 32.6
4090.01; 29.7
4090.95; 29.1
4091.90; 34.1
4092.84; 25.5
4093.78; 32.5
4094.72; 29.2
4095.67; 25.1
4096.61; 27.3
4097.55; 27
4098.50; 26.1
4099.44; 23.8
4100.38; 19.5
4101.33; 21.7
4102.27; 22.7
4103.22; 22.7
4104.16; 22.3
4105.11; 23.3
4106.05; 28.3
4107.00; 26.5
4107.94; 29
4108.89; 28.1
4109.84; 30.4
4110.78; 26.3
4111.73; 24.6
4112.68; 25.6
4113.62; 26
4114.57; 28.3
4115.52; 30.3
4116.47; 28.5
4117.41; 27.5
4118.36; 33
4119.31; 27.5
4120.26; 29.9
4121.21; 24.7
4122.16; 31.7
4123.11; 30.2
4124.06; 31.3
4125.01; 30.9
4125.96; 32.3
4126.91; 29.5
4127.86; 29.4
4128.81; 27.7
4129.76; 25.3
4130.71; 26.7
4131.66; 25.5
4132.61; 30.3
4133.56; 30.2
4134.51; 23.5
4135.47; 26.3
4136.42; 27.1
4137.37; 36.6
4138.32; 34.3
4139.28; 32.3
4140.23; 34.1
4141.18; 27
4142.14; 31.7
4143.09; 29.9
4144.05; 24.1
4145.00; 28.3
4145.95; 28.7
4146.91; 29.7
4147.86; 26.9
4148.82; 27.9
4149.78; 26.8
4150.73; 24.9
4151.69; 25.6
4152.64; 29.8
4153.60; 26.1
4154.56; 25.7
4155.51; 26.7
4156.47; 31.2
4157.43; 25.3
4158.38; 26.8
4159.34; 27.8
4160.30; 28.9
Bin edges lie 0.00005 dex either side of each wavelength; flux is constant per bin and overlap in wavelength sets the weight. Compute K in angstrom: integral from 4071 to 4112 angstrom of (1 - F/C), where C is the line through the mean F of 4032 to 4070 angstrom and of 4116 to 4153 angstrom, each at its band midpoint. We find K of 1.4 angstrom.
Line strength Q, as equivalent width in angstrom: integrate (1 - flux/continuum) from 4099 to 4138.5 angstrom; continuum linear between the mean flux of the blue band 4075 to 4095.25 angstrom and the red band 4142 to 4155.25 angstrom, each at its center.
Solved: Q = 1.5 angstrom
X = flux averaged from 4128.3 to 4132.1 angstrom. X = 26.4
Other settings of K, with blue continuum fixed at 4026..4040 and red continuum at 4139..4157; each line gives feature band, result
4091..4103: 1.14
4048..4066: 0.85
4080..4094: -0.58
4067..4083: -0.45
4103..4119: 0.88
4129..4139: -0.07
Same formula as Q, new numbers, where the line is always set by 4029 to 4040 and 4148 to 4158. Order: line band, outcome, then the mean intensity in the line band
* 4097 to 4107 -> 1.5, 23.9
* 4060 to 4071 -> 0.3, 28.2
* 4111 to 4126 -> -0.5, 28.7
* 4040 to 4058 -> 0.1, 29.3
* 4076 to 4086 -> -0.7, 30.6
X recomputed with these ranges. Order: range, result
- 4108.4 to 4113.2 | 27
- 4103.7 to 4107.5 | 25.2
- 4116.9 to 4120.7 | 29.5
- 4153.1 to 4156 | 26.2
